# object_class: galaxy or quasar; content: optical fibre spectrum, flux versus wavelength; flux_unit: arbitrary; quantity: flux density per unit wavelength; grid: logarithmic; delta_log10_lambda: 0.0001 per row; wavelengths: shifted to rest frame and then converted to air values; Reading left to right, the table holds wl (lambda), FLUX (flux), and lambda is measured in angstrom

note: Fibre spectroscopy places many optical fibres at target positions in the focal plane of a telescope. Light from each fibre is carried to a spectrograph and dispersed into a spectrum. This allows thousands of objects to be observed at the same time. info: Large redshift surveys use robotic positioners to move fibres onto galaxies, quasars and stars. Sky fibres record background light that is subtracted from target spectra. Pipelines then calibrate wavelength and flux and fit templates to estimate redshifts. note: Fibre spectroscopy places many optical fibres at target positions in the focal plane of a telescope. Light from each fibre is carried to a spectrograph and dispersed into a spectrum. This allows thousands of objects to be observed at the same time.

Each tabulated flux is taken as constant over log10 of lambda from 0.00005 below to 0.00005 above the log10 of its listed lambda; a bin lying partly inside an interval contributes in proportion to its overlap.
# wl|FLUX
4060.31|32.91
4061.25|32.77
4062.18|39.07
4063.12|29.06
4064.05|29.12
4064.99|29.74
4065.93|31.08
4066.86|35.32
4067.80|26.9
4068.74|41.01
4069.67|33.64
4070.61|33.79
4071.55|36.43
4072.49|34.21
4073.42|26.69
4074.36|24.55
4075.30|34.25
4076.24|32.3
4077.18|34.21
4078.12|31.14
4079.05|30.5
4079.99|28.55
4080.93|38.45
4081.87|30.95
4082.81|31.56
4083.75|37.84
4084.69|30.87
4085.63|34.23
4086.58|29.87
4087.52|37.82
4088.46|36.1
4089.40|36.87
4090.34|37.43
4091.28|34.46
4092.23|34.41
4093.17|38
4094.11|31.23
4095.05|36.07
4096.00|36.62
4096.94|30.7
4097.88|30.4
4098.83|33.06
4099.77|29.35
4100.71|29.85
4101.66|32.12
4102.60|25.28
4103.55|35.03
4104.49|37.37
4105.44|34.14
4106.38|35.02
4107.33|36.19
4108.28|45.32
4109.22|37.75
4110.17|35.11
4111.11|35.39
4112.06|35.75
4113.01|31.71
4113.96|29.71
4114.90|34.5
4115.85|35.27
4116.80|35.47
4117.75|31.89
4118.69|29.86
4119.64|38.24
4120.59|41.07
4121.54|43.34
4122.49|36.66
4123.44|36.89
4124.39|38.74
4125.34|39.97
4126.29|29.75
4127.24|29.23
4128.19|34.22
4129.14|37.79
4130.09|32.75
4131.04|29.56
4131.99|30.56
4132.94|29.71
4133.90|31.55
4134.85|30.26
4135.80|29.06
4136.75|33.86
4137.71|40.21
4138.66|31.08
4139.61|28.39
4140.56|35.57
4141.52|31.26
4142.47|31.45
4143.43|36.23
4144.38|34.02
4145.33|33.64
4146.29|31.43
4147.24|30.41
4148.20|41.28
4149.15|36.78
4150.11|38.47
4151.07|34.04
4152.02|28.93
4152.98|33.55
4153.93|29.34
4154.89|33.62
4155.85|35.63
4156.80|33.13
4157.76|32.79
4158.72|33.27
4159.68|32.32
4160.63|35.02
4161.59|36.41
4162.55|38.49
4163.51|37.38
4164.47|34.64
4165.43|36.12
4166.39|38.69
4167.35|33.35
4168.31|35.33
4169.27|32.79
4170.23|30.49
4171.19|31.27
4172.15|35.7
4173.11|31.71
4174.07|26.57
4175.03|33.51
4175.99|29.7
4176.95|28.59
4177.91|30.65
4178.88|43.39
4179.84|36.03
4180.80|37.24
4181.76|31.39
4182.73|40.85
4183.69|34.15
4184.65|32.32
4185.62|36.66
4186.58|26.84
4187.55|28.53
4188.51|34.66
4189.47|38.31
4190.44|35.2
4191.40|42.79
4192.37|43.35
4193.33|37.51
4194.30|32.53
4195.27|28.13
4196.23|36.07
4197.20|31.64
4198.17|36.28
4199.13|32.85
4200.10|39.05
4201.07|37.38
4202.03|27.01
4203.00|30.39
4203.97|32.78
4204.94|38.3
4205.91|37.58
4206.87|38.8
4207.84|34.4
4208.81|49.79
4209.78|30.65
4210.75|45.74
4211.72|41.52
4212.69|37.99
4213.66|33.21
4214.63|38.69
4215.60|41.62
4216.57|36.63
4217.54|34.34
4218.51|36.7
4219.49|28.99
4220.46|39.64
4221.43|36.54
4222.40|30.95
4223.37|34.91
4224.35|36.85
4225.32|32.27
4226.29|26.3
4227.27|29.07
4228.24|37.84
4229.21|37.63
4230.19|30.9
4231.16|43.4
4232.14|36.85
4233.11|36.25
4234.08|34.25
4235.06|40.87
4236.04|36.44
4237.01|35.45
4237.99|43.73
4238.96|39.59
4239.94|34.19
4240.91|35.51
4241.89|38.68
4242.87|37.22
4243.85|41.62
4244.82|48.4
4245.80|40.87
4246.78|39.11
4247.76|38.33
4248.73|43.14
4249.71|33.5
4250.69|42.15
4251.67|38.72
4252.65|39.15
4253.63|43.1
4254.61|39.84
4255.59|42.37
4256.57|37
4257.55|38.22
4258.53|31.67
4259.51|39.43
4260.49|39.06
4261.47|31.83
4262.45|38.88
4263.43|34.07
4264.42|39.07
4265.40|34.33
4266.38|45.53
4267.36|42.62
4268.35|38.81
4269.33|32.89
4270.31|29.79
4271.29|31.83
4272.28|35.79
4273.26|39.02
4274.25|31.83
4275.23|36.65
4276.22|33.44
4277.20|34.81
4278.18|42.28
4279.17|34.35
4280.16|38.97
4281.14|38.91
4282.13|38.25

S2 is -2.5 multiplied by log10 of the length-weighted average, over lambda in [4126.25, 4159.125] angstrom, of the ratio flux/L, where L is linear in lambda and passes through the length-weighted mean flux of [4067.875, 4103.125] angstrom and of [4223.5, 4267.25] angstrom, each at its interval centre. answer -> 0.06 mag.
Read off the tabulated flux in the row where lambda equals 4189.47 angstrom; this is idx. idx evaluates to 38.31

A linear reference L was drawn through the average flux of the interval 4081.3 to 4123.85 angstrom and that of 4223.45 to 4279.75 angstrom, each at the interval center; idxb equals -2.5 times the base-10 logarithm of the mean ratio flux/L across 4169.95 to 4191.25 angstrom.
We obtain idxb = 0.077 mag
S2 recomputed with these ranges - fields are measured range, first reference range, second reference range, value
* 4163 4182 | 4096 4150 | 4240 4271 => 0.059 mag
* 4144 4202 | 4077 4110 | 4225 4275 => 0.044 mag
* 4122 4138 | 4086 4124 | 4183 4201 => 0.043 mag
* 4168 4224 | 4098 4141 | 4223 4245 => 0.022 mag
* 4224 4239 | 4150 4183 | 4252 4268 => 0.033 mag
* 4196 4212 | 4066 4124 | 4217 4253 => -0.001 mag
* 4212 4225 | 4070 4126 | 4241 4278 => 0.030 mag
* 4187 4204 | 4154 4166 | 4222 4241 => 0.015 mag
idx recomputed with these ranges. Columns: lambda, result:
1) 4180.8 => 37.24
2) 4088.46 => 36.1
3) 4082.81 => 31.56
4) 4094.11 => 31.23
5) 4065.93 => 31.08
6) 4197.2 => 31.64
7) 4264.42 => 39.07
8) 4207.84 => 34.4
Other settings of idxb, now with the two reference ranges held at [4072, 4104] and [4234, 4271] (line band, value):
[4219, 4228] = 0.14 mag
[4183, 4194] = 0.02 mag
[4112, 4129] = -0.04 mag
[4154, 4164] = 0.02 mag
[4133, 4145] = 0.06 mag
